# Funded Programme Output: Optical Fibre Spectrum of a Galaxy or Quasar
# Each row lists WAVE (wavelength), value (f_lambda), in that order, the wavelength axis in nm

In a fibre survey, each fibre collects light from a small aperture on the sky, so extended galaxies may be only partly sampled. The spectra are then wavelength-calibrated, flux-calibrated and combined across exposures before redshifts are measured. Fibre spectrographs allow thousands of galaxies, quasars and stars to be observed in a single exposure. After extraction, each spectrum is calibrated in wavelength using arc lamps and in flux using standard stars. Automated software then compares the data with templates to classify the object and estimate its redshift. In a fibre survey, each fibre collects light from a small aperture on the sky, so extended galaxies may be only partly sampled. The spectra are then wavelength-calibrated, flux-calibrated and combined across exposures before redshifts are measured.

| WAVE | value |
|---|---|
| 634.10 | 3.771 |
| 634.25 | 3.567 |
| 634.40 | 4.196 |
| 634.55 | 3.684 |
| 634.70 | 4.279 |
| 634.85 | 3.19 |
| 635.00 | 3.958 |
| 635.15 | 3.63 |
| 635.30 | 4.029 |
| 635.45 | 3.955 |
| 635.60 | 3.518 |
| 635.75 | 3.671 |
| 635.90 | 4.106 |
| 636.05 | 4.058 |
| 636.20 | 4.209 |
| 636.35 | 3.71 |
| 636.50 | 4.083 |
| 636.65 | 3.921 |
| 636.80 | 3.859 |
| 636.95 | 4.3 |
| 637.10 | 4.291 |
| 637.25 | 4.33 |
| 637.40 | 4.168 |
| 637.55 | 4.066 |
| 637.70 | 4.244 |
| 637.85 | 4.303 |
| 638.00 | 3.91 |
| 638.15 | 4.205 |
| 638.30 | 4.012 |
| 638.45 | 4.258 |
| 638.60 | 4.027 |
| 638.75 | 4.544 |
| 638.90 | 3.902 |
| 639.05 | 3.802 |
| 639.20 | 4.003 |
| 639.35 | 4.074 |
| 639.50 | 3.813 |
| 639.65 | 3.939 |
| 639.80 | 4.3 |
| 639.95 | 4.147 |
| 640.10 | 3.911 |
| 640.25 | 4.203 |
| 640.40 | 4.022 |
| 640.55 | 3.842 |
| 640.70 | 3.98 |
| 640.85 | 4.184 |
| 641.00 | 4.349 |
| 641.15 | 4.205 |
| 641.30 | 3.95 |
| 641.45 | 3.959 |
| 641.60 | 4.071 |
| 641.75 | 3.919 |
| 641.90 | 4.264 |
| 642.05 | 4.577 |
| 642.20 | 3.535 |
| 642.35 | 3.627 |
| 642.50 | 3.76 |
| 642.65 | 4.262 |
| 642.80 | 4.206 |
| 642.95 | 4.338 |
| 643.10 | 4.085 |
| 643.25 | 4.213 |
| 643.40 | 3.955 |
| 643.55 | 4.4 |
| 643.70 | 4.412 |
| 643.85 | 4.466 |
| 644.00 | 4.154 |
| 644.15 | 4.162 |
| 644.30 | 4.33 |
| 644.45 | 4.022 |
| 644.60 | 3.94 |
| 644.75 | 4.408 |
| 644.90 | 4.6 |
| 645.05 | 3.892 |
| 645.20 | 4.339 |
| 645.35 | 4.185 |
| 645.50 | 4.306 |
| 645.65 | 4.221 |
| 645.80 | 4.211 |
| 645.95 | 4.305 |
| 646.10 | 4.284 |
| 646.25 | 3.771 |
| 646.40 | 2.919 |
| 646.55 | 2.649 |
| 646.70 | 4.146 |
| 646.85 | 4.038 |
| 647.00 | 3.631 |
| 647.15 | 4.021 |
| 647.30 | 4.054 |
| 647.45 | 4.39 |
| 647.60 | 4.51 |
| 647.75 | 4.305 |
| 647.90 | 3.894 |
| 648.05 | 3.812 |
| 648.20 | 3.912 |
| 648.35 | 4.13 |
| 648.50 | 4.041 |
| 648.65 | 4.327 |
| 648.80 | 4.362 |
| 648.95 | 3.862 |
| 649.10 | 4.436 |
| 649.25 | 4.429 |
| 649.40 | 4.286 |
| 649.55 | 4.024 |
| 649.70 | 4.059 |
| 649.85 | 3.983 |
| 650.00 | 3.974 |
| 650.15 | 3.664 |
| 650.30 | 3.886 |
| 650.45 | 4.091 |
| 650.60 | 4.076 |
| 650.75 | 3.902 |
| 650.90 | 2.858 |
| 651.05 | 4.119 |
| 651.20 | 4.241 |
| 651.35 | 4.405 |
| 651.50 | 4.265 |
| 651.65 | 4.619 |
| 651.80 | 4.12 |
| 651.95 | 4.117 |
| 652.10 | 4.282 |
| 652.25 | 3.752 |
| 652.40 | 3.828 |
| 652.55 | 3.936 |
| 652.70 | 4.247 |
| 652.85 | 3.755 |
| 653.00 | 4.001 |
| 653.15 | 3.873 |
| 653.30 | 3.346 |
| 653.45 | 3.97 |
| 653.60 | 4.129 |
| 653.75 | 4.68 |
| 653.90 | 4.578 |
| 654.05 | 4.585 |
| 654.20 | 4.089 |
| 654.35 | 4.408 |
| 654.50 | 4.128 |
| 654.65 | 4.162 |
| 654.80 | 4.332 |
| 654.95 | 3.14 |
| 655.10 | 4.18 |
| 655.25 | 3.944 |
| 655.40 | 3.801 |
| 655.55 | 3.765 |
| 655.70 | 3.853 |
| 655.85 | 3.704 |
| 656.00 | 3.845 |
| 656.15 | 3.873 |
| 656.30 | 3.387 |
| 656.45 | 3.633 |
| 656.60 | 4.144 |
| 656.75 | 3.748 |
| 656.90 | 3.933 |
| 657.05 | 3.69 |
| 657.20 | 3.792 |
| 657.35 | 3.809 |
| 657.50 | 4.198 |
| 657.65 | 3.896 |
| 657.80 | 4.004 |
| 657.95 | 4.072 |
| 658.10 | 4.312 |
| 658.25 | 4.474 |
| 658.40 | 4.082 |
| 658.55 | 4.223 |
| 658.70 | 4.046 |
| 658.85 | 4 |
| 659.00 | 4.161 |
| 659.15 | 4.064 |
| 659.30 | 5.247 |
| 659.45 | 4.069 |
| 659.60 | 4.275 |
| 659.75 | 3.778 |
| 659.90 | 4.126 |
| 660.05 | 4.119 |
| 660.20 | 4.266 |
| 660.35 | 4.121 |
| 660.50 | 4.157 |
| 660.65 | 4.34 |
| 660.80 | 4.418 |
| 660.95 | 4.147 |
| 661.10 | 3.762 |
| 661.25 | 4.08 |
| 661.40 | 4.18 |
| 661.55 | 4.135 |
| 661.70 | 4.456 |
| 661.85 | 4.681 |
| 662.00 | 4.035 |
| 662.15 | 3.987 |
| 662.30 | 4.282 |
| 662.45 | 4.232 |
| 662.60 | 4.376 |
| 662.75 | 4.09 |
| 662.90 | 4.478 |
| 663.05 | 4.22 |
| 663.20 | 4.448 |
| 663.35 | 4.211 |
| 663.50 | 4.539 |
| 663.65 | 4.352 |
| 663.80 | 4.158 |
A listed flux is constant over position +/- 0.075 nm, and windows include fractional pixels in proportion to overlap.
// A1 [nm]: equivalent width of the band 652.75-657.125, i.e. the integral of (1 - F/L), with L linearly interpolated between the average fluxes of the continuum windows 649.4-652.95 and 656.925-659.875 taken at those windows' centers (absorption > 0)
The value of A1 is 0.12 nm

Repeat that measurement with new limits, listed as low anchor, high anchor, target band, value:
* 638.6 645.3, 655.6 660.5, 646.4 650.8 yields 0.072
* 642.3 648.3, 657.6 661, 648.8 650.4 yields 0.016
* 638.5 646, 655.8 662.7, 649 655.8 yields 0.097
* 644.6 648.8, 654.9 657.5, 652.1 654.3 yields -0.108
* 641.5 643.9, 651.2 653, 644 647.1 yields 0.077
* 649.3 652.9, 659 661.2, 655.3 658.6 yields 0.178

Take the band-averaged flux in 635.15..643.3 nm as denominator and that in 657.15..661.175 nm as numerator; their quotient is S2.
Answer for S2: 1.02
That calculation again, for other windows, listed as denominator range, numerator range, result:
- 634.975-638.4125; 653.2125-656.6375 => 0.99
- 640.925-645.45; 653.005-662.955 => 0.98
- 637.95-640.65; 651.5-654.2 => 1.01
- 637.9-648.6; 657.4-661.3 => 1.02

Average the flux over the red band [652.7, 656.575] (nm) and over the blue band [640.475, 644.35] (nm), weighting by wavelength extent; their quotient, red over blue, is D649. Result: 1.0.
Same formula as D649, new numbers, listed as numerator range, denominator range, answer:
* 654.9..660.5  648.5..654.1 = 0.98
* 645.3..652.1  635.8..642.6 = 0.99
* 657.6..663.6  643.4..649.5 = 1.03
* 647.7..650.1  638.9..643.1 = 1.02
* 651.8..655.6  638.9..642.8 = 1.00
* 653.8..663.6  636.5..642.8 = 1.01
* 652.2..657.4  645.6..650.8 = 0.98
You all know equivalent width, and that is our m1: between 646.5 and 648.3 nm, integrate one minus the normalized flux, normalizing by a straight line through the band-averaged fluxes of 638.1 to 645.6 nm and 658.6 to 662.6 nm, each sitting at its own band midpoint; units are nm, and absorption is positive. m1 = 0.077 nm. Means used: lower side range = 4.12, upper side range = 4.2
